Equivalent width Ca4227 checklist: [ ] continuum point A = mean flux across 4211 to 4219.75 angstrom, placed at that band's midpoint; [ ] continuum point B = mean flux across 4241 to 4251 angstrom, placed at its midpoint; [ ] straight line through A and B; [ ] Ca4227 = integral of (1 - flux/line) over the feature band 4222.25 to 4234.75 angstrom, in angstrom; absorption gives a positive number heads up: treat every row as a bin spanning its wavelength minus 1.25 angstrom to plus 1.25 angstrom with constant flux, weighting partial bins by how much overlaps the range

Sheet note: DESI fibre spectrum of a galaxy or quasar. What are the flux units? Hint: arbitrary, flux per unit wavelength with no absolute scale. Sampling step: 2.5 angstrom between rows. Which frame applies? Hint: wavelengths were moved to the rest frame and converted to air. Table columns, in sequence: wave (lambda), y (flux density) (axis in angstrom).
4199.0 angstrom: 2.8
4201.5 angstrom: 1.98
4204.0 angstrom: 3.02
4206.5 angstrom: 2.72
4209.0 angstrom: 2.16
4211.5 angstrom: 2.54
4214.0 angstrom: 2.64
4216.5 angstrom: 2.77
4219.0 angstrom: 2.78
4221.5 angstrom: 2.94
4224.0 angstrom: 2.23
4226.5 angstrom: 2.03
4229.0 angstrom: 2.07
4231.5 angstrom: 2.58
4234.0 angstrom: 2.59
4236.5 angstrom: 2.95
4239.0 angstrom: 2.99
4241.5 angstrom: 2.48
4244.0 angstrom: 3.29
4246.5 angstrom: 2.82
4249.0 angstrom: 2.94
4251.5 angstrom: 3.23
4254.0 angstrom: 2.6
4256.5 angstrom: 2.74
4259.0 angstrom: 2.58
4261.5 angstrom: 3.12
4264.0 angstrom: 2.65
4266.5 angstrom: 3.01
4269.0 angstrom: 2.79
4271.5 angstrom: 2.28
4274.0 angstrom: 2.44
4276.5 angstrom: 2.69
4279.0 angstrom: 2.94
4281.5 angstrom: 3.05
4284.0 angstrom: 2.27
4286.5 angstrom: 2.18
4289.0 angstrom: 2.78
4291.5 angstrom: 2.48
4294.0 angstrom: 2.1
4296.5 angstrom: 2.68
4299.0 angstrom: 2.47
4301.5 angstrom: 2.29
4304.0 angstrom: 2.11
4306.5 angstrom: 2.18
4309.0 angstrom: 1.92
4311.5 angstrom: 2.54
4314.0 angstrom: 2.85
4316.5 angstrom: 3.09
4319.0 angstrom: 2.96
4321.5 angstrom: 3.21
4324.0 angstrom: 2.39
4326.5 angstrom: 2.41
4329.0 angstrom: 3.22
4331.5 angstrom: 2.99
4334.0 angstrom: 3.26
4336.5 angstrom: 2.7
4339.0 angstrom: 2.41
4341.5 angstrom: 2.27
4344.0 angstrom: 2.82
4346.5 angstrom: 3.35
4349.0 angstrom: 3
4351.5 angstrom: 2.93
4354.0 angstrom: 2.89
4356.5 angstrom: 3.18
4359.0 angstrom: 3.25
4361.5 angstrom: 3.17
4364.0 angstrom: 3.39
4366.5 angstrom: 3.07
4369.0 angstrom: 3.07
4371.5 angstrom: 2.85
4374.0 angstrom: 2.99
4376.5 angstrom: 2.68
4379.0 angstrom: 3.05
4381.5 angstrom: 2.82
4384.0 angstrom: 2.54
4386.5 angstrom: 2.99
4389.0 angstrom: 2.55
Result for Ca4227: 2.2 angstrom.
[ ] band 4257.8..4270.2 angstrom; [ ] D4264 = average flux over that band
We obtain 2.83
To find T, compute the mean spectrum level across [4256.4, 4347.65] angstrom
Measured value 2.65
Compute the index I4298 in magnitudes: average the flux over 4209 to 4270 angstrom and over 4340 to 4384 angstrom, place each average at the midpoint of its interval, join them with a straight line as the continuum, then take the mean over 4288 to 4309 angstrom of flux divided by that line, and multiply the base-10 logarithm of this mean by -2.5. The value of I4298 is 0.20 mag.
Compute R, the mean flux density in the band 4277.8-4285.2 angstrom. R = 2.76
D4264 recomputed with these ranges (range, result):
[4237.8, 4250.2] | 2.9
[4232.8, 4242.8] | 2.76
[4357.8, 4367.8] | 3.22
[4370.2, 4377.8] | 2.84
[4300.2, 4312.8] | 2.21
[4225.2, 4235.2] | 2.32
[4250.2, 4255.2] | 2.92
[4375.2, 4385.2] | 2.77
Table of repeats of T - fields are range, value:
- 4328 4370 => 3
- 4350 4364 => 3.11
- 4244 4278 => 2.78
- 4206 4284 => 2.69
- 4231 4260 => 2.82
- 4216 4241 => 2.58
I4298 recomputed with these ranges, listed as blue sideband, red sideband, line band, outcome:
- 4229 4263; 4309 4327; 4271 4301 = 0.10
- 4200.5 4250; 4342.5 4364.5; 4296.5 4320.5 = 0.17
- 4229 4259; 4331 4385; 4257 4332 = 0.09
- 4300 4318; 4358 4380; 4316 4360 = -0.07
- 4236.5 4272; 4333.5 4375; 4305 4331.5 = 0.09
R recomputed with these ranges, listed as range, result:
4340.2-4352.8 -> 2.87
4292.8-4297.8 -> 2.39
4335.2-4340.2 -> 2.56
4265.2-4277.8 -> 2.64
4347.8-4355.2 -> 2.94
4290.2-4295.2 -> 2.3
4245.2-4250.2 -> 2.88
